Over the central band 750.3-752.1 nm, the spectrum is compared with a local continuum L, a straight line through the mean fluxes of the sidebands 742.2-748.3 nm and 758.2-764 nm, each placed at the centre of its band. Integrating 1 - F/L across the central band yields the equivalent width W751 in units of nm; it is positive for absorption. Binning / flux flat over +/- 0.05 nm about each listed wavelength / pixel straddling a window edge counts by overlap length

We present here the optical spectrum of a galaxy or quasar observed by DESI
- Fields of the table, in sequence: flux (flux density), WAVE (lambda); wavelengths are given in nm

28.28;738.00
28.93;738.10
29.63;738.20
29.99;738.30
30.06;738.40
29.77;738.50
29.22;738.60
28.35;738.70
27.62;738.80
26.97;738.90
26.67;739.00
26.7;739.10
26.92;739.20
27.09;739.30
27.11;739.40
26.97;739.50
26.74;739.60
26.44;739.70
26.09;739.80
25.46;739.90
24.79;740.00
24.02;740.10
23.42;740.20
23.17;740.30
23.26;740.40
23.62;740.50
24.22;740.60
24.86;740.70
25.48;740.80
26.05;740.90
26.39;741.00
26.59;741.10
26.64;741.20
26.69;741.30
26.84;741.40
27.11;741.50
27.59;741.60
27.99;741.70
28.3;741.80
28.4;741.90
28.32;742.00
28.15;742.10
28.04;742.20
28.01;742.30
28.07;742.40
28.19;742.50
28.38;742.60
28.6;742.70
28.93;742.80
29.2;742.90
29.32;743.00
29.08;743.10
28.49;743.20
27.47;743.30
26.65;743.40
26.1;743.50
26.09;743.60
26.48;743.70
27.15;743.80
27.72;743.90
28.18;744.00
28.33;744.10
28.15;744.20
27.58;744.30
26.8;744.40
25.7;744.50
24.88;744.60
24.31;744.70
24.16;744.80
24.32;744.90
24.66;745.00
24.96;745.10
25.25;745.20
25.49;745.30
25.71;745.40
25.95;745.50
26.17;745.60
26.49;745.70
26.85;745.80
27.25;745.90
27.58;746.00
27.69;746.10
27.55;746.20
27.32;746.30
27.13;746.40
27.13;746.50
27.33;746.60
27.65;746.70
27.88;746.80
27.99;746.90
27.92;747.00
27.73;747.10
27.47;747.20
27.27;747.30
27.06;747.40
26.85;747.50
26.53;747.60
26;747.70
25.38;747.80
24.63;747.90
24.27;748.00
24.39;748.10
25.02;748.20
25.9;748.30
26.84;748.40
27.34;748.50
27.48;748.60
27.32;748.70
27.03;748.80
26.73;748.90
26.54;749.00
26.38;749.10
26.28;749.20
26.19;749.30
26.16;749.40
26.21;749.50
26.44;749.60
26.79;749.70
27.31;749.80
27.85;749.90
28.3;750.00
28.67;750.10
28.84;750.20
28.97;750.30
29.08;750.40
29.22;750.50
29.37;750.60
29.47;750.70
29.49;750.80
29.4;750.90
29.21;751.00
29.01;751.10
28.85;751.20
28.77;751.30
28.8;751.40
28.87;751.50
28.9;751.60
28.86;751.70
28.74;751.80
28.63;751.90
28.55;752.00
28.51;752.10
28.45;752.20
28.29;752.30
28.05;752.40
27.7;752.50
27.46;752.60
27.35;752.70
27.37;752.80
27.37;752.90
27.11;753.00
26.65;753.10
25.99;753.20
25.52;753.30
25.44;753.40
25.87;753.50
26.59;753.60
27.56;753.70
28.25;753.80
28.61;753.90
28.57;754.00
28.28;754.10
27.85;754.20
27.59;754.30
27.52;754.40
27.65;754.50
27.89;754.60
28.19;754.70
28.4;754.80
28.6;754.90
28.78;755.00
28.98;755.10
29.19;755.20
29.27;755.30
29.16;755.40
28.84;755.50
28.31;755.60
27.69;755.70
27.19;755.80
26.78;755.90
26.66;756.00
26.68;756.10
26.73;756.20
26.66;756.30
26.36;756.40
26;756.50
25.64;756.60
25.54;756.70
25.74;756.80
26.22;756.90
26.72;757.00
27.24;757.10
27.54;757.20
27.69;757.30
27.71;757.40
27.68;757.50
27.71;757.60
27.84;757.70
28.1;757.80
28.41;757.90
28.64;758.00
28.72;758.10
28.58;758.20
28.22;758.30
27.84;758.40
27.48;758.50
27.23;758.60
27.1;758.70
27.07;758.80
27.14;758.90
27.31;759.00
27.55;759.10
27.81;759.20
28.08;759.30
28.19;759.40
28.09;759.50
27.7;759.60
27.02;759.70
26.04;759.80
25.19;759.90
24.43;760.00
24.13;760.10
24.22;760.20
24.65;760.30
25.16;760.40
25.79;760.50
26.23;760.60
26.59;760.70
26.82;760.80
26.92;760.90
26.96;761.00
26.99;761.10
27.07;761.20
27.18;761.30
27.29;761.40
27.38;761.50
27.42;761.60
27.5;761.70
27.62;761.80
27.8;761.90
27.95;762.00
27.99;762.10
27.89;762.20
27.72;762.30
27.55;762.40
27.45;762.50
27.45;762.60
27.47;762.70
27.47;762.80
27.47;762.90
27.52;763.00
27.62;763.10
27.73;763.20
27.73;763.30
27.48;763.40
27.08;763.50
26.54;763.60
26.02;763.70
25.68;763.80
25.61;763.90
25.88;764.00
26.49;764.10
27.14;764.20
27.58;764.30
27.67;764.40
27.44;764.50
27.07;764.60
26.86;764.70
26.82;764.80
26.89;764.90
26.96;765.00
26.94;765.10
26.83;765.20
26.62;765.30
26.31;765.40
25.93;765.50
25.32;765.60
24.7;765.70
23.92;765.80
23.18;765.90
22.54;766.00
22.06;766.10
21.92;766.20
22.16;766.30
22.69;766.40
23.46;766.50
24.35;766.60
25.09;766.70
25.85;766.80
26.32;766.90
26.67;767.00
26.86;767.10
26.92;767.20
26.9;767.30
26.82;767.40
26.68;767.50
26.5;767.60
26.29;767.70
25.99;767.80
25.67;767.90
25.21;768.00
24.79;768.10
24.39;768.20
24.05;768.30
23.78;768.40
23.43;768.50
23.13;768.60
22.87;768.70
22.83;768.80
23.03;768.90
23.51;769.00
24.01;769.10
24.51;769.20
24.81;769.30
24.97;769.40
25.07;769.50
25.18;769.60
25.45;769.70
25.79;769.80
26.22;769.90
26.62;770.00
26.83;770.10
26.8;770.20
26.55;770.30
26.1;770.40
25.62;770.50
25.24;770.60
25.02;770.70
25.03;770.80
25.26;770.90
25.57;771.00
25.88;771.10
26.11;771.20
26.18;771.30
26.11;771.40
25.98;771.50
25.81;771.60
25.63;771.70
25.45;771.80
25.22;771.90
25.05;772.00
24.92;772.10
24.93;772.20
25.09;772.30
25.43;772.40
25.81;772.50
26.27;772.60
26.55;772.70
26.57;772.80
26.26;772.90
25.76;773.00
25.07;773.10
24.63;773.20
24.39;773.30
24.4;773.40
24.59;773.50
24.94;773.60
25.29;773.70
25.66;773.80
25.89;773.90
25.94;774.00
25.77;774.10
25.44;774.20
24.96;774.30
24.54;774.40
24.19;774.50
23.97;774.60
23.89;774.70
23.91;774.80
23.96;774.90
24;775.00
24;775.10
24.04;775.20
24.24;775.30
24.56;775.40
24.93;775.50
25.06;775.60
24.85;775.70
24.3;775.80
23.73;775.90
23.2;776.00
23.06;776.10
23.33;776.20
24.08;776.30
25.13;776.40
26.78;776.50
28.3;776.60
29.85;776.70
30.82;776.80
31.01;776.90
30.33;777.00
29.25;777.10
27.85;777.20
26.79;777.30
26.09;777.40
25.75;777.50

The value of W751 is -0.140 nm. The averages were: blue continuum 26.9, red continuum 27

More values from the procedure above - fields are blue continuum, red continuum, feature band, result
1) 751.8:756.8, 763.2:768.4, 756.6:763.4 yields -0.13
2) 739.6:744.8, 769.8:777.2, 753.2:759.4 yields -0.31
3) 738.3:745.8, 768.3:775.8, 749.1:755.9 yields -0.47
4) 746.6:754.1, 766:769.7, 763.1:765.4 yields -0.15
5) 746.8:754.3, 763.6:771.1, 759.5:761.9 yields -0.02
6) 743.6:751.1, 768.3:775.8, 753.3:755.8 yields -0.15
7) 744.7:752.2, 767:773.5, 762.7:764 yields -0.05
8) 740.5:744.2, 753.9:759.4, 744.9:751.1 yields 0.11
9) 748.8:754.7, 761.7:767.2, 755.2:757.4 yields 0.01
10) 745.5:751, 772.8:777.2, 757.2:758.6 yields -0.08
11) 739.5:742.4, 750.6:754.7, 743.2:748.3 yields 0.08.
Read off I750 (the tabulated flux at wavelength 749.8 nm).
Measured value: 27.31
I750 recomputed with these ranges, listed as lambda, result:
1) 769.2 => 24.51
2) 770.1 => 26.83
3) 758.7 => 27.1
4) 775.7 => 24.85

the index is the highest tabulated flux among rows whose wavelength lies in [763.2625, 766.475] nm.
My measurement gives 27.73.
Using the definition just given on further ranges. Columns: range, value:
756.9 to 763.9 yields 28.72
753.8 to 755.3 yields 29.27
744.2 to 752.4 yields 29.49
